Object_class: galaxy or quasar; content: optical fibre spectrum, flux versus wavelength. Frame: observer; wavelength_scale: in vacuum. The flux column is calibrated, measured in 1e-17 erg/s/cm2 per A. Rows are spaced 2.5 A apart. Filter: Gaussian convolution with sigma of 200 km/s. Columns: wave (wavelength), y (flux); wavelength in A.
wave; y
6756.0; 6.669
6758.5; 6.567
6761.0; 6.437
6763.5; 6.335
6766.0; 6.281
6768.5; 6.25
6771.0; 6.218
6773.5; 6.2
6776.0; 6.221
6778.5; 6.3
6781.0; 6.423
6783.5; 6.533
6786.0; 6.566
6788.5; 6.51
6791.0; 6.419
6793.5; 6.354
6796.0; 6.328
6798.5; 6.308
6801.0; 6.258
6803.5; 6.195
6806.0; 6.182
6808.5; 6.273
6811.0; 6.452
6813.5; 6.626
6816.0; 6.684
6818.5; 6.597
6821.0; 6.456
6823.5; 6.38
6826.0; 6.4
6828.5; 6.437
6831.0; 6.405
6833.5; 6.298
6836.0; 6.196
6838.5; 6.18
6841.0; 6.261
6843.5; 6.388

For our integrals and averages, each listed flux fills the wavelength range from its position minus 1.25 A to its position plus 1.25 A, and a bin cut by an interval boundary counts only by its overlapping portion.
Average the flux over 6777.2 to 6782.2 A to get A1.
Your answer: 6.36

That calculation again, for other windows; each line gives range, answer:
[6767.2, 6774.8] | 6.22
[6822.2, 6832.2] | 6.41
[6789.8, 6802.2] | 6.33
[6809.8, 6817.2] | 6.59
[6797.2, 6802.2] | 6.28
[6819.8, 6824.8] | 6.42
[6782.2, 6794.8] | 6.48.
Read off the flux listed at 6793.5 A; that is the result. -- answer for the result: 6.354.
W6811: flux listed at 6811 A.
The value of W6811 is 6.452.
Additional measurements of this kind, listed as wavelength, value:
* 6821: 6.456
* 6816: 6.684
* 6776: 6.221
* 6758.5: 6.567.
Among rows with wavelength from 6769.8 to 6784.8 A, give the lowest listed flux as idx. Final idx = 6.2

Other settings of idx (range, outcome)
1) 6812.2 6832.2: 6.38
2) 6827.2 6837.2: 6.196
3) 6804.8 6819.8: 6.182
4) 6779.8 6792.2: 6.419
